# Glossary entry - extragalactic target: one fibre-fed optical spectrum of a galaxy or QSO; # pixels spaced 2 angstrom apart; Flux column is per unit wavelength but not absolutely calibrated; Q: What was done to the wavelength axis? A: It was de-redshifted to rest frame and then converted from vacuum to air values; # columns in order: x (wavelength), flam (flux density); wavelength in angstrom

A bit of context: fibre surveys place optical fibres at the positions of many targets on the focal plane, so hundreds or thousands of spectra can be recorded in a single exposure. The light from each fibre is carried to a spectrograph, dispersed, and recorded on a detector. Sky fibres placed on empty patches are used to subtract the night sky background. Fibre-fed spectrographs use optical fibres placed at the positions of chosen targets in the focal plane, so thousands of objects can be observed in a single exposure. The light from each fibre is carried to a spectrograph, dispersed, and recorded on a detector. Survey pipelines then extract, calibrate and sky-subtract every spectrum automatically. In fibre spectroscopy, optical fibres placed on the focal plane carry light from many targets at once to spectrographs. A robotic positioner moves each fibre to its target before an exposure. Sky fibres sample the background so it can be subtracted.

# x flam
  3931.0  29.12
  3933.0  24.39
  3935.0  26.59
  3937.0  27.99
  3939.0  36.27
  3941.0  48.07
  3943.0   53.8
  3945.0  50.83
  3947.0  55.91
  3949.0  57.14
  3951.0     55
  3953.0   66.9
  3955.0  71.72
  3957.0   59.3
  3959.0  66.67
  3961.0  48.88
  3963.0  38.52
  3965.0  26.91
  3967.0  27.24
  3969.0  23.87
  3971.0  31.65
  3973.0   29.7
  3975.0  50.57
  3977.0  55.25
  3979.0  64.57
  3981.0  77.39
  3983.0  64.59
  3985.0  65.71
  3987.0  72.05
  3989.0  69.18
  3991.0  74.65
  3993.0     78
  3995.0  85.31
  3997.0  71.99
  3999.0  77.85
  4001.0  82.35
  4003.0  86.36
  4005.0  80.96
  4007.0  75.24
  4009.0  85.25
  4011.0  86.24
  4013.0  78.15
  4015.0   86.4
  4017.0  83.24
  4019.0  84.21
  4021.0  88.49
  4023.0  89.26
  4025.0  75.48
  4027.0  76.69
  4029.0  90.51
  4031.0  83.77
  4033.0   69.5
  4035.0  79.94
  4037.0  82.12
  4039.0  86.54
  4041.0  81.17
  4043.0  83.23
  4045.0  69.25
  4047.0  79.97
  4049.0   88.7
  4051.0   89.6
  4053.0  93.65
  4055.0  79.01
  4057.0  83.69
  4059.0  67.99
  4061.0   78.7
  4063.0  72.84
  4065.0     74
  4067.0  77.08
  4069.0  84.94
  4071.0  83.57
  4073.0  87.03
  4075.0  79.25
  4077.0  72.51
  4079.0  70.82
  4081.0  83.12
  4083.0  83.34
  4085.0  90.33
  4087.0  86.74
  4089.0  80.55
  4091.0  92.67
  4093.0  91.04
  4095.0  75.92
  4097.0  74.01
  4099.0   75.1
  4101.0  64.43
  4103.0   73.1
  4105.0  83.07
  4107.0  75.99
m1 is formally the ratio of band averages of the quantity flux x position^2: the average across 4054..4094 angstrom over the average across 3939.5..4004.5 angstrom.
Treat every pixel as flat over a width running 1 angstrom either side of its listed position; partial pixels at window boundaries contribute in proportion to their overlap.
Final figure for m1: 1.44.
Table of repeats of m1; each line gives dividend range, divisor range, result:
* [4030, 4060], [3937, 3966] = 1.65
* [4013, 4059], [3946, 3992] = 1.56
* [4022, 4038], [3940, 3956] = 1.47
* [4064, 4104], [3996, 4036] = 1.01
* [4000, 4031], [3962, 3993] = 1.62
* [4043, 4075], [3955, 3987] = 1.68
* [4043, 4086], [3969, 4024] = 1.15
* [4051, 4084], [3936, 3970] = 1.76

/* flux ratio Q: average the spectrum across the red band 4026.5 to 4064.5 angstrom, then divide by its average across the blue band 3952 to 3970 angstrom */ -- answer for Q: 1.7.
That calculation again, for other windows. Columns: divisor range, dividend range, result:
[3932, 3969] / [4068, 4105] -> 1.74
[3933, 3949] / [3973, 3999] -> 1.60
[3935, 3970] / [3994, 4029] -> 1.74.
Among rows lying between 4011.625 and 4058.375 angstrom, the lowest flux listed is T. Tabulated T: 69.25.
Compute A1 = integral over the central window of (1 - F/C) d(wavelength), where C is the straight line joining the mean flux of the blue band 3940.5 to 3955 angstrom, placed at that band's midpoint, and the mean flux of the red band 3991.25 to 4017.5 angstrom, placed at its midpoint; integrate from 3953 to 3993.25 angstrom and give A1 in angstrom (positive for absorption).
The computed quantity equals 7.8 angstrom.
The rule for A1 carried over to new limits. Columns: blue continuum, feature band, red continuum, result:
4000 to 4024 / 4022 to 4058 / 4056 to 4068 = -1.4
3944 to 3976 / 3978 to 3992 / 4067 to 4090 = -3.8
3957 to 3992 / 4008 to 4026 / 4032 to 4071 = -4.4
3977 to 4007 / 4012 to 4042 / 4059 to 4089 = -2.2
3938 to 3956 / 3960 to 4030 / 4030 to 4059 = 1.1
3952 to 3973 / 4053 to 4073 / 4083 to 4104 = -1.9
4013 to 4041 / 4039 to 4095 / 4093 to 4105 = -2.4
